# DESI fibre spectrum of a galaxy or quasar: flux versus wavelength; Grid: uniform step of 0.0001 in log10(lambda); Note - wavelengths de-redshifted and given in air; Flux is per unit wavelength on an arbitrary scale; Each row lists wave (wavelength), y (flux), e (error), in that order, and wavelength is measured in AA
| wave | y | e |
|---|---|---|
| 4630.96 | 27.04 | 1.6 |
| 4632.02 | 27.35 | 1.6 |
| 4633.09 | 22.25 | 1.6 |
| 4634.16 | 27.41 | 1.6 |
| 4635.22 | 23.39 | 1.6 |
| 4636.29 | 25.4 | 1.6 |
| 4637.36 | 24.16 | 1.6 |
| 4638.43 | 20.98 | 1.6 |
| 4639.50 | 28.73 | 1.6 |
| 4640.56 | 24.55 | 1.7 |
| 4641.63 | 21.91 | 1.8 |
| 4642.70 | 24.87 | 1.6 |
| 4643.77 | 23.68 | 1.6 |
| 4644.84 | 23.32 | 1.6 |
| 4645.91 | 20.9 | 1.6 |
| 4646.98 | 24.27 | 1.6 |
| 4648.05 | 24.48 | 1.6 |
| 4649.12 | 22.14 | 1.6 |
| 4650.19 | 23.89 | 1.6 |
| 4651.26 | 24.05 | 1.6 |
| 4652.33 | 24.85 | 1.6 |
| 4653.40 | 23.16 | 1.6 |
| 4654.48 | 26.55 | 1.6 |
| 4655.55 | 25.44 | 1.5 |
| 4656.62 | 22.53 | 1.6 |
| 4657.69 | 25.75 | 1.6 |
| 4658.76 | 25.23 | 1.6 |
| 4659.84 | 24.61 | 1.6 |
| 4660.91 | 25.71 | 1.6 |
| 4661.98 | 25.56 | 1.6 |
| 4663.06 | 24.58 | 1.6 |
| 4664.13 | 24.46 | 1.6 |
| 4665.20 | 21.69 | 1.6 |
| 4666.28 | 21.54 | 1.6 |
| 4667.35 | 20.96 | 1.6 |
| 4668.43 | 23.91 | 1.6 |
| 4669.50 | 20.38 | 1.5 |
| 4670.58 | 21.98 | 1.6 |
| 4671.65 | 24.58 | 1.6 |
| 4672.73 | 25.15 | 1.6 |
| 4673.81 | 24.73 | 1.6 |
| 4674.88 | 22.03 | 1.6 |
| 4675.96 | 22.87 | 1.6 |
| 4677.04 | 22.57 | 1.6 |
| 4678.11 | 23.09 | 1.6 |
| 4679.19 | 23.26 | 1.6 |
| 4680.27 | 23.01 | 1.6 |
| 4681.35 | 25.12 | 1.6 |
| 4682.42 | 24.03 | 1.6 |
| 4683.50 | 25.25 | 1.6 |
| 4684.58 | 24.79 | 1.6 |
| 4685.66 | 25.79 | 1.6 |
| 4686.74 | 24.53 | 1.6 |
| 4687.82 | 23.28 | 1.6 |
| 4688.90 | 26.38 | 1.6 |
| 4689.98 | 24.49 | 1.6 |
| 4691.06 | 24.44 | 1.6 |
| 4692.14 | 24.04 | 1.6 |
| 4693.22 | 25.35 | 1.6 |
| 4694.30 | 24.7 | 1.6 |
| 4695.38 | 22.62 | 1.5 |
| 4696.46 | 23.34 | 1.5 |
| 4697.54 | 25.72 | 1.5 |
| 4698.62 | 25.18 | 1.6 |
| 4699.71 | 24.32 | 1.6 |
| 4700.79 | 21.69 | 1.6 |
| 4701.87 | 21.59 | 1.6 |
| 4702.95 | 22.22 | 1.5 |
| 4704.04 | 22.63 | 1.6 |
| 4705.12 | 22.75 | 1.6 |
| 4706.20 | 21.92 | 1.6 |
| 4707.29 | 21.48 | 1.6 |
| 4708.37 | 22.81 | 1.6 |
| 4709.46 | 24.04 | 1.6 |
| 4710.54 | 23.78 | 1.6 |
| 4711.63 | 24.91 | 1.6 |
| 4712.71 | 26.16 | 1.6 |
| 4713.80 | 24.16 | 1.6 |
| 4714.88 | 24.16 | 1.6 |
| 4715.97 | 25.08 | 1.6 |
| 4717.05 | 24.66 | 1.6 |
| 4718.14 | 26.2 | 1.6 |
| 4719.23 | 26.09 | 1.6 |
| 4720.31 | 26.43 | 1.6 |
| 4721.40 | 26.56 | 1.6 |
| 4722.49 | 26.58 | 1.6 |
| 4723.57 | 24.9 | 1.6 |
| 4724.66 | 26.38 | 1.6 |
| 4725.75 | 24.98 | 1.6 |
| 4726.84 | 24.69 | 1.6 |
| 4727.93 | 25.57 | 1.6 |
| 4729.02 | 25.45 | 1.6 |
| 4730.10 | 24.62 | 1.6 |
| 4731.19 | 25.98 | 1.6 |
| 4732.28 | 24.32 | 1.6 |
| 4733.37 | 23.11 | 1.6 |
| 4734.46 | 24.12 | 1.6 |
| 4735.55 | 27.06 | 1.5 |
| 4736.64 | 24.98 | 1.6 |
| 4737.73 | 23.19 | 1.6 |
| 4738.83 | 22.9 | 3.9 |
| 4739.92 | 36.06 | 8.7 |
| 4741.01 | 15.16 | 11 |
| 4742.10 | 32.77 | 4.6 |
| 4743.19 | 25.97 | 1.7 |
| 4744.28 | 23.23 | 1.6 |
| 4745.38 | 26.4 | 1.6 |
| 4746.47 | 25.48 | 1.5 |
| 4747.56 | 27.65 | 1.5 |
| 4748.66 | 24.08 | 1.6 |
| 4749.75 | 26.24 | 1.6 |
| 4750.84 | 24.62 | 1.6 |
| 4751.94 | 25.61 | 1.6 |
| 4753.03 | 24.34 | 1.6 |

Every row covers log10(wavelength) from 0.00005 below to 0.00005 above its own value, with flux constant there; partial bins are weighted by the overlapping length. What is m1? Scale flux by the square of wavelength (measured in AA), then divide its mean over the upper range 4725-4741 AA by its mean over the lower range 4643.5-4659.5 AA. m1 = 1.08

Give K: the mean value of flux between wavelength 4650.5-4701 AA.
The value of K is 24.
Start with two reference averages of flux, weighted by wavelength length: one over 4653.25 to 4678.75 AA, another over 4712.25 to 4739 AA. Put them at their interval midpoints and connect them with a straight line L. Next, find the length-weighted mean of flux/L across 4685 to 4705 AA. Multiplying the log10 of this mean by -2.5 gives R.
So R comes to 0.02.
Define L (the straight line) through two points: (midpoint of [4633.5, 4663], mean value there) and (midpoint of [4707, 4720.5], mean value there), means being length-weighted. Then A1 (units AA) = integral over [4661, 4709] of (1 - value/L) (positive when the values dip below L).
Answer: 1.81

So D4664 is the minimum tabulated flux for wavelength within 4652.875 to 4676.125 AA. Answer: 20.38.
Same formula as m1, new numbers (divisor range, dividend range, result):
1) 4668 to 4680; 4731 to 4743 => 1.13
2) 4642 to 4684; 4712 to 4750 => 1.10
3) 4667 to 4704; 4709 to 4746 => 1.09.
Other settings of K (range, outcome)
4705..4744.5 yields 25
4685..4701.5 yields 24.4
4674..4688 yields 23.9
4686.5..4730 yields 24.4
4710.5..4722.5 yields 25.4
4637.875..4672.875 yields 23.8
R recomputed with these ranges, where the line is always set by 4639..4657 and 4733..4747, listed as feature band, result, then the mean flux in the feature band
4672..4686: 0.027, 24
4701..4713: 0.088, 23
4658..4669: 0.021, 23.9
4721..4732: -0.013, 25.5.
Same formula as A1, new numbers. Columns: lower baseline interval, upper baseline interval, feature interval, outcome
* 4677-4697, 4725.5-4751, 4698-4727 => 0.6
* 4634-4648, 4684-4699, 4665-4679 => 0.9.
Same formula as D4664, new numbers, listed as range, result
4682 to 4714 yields 21.48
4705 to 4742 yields 15.16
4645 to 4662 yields 20.9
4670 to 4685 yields 21.98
